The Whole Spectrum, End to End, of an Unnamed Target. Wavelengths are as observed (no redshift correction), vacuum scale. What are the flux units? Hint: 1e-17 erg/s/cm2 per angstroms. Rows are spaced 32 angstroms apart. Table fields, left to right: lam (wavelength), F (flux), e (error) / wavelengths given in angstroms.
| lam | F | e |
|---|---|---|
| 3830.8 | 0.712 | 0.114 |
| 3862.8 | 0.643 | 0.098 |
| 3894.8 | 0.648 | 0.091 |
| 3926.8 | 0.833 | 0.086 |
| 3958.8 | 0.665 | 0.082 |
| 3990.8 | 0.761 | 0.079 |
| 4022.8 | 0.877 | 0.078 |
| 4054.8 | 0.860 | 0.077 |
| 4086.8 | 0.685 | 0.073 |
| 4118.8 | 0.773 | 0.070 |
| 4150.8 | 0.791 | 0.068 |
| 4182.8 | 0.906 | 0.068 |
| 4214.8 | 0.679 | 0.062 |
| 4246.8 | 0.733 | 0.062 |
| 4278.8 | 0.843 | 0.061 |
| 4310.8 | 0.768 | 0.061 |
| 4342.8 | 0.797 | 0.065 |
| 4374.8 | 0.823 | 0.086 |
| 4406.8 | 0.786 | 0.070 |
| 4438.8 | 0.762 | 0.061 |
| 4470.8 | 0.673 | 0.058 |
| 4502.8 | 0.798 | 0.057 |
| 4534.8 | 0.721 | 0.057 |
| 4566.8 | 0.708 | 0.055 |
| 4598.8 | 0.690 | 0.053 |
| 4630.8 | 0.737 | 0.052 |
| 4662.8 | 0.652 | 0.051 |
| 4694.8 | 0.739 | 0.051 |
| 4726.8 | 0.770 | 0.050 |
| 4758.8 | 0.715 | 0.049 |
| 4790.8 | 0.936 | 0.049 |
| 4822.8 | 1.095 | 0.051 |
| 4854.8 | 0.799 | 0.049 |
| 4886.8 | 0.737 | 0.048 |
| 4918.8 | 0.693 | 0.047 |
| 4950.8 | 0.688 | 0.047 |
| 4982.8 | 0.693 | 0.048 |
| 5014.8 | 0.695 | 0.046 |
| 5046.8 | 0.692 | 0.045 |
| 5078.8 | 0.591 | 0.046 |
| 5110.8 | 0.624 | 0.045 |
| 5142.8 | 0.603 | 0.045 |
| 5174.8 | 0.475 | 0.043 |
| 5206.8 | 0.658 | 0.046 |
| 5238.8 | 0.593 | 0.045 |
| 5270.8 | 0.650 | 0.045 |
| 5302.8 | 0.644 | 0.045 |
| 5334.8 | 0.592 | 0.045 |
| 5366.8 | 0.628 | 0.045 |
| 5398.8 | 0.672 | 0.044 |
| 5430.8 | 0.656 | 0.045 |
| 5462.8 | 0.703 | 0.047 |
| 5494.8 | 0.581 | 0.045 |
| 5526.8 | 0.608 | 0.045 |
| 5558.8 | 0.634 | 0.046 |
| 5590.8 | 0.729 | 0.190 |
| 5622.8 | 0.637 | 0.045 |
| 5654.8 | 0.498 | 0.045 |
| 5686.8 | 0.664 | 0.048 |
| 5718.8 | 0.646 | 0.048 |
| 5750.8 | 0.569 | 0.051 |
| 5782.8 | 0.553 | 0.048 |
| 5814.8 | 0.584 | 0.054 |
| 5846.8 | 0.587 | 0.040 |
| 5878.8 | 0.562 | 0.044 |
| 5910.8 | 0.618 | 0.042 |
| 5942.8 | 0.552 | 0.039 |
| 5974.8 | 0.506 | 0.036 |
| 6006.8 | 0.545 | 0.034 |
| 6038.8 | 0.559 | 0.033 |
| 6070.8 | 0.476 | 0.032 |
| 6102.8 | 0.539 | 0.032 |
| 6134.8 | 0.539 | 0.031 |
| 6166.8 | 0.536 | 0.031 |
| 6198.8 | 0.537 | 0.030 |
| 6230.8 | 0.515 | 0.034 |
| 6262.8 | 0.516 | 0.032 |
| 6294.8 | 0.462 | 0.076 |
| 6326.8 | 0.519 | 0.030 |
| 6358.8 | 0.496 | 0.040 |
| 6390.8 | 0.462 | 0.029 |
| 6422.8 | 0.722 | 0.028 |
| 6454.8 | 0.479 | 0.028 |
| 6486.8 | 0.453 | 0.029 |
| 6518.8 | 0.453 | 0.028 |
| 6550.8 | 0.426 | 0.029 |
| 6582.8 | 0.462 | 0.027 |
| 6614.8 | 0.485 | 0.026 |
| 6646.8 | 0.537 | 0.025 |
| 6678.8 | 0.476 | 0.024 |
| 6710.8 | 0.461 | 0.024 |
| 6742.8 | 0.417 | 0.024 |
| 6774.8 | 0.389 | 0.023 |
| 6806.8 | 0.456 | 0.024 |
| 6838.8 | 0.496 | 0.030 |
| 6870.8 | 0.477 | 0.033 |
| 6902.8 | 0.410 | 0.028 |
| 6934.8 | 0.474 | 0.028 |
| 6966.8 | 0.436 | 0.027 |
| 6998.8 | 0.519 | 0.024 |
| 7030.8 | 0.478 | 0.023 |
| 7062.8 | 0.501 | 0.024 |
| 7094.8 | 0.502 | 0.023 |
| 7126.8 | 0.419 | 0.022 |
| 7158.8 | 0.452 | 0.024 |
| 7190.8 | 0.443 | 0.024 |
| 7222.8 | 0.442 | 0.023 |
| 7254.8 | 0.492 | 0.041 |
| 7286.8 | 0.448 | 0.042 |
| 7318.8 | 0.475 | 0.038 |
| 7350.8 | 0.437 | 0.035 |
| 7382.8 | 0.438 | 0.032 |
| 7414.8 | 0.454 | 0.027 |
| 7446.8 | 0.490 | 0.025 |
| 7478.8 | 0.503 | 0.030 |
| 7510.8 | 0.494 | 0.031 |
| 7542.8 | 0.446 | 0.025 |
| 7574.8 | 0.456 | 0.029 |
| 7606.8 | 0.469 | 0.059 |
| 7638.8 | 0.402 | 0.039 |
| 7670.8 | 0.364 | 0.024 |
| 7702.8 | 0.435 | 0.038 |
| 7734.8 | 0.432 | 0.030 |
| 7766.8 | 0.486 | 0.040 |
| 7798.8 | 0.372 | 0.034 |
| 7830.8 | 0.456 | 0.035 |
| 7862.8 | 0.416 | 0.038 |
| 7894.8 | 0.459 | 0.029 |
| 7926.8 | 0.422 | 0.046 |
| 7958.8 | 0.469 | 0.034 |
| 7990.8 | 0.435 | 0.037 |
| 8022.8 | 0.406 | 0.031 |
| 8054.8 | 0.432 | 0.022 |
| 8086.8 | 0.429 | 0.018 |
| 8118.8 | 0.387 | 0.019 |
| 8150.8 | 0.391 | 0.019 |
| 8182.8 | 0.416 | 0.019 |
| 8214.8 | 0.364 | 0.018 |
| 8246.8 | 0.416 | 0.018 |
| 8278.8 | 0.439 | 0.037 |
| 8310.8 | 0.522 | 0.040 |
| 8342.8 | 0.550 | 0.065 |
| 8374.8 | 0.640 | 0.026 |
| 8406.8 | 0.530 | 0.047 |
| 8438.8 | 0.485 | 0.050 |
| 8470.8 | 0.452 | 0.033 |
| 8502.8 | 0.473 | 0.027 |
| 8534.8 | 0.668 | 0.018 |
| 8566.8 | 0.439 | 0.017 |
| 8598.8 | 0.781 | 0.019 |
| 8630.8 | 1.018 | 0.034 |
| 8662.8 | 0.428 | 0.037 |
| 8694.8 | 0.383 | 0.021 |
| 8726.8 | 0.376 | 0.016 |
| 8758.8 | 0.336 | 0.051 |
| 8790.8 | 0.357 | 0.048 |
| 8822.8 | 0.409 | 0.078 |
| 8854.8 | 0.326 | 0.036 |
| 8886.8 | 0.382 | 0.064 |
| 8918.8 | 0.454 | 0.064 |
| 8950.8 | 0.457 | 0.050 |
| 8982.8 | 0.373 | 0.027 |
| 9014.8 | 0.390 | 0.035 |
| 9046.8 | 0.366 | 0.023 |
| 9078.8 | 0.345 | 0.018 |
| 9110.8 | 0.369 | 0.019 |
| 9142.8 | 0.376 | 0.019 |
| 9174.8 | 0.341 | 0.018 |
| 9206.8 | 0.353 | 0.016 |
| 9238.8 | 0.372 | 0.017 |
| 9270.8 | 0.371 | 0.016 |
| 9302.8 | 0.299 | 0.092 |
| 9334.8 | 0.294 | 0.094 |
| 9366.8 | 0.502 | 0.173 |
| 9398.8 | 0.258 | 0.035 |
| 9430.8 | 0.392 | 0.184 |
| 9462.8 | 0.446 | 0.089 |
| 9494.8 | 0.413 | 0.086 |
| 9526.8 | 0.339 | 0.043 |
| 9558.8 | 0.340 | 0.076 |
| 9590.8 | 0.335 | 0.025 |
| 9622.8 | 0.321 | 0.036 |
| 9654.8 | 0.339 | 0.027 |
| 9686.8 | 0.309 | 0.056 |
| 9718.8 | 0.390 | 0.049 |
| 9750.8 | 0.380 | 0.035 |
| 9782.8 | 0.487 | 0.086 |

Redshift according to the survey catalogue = 0.720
